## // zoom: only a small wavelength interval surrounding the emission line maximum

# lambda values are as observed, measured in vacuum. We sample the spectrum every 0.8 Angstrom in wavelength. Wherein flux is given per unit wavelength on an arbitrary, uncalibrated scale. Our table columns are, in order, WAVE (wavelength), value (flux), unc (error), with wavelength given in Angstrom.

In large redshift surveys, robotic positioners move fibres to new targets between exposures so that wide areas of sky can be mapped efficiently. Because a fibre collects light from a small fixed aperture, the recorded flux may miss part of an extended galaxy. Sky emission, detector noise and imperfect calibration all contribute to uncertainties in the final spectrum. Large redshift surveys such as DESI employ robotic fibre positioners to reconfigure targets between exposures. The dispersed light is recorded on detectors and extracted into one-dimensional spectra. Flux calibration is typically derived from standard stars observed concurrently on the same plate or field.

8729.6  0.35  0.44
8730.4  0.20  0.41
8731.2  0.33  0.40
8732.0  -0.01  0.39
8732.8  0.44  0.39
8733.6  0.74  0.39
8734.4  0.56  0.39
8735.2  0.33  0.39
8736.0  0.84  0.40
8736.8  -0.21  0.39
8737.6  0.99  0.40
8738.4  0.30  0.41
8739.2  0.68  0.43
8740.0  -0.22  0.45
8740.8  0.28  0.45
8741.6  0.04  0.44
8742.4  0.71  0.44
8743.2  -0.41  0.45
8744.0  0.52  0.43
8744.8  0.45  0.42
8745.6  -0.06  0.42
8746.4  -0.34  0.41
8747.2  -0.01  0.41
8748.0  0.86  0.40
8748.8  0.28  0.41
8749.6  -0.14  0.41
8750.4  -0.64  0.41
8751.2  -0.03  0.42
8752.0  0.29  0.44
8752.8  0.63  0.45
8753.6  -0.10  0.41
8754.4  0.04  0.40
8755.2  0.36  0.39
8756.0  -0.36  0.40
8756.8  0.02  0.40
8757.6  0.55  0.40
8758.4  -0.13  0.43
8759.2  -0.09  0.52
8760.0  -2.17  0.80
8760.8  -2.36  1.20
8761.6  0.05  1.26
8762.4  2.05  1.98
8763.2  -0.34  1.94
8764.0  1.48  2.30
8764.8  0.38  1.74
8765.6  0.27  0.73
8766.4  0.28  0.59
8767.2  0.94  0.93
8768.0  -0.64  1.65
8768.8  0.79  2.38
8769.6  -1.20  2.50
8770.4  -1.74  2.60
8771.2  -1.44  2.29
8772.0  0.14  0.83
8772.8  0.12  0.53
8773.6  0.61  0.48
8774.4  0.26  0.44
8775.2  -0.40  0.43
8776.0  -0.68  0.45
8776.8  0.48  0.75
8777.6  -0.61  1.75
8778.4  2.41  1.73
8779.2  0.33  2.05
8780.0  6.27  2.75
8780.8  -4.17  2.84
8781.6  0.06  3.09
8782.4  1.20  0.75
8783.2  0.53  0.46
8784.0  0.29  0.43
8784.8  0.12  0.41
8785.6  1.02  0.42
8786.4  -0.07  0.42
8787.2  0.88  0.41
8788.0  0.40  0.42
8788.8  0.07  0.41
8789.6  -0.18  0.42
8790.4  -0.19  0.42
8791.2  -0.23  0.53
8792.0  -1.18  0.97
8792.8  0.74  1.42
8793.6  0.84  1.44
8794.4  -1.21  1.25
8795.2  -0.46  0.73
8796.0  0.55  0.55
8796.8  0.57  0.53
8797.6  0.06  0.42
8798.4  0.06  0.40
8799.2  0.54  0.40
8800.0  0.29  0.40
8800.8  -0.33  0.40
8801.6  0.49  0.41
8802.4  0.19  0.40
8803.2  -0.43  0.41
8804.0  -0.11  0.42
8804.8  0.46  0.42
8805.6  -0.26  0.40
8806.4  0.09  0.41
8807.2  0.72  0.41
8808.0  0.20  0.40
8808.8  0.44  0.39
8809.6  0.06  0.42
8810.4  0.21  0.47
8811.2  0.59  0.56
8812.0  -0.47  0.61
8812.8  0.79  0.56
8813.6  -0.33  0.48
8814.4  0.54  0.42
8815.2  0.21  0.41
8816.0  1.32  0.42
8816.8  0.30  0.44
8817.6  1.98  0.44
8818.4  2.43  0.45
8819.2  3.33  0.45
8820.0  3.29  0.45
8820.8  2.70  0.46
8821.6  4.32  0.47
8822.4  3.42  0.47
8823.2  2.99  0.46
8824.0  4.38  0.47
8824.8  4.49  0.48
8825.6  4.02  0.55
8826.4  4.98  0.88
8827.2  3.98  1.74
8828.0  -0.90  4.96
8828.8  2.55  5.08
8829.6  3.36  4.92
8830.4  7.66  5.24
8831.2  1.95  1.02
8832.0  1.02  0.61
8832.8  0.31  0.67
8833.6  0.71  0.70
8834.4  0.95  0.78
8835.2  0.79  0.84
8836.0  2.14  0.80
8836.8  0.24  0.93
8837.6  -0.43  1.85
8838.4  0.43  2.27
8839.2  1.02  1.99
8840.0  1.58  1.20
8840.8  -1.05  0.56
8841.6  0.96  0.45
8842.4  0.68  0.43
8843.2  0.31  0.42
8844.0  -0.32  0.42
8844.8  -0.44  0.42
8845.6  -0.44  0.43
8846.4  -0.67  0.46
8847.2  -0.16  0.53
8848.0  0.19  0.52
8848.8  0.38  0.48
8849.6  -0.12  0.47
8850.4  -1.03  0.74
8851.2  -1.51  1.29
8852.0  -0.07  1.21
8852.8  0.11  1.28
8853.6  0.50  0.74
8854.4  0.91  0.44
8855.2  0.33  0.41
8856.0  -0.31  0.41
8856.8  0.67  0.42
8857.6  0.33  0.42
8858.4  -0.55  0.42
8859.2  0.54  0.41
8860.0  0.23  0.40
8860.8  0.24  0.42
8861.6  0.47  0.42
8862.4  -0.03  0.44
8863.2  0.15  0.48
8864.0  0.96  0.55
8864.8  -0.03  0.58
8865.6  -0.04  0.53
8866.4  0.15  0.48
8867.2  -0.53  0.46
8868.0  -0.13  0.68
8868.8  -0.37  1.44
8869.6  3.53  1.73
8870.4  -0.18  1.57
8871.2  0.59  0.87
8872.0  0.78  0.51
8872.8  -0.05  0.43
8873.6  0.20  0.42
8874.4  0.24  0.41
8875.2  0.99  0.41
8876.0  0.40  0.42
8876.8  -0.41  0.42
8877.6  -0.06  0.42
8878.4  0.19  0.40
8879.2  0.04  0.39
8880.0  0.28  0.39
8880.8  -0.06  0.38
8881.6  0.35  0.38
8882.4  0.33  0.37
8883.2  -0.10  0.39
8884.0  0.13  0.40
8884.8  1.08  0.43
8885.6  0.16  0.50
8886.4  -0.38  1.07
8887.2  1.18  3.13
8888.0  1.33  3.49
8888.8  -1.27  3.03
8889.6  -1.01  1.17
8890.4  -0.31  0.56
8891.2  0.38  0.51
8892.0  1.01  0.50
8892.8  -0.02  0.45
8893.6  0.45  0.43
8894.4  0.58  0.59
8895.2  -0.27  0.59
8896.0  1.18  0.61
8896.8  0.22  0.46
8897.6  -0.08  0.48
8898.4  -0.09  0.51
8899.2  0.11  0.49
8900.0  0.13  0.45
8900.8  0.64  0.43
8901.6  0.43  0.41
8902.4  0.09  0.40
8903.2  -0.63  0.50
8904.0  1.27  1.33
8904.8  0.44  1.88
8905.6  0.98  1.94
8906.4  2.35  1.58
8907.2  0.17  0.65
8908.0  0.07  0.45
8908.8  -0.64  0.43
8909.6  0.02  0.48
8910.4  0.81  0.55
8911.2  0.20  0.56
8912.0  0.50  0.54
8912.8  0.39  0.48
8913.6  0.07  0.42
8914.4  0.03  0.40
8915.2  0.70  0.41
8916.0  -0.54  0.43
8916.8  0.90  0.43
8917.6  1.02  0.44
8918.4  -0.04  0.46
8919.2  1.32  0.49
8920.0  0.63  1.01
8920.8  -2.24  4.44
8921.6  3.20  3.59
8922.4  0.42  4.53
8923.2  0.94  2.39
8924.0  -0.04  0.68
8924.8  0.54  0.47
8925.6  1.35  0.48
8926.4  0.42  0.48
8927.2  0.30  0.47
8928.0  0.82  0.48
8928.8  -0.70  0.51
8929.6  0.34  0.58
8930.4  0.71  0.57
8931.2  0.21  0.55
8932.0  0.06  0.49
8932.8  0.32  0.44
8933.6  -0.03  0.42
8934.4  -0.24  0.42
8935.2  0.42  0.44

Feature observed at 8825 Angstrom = [O II] 3727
